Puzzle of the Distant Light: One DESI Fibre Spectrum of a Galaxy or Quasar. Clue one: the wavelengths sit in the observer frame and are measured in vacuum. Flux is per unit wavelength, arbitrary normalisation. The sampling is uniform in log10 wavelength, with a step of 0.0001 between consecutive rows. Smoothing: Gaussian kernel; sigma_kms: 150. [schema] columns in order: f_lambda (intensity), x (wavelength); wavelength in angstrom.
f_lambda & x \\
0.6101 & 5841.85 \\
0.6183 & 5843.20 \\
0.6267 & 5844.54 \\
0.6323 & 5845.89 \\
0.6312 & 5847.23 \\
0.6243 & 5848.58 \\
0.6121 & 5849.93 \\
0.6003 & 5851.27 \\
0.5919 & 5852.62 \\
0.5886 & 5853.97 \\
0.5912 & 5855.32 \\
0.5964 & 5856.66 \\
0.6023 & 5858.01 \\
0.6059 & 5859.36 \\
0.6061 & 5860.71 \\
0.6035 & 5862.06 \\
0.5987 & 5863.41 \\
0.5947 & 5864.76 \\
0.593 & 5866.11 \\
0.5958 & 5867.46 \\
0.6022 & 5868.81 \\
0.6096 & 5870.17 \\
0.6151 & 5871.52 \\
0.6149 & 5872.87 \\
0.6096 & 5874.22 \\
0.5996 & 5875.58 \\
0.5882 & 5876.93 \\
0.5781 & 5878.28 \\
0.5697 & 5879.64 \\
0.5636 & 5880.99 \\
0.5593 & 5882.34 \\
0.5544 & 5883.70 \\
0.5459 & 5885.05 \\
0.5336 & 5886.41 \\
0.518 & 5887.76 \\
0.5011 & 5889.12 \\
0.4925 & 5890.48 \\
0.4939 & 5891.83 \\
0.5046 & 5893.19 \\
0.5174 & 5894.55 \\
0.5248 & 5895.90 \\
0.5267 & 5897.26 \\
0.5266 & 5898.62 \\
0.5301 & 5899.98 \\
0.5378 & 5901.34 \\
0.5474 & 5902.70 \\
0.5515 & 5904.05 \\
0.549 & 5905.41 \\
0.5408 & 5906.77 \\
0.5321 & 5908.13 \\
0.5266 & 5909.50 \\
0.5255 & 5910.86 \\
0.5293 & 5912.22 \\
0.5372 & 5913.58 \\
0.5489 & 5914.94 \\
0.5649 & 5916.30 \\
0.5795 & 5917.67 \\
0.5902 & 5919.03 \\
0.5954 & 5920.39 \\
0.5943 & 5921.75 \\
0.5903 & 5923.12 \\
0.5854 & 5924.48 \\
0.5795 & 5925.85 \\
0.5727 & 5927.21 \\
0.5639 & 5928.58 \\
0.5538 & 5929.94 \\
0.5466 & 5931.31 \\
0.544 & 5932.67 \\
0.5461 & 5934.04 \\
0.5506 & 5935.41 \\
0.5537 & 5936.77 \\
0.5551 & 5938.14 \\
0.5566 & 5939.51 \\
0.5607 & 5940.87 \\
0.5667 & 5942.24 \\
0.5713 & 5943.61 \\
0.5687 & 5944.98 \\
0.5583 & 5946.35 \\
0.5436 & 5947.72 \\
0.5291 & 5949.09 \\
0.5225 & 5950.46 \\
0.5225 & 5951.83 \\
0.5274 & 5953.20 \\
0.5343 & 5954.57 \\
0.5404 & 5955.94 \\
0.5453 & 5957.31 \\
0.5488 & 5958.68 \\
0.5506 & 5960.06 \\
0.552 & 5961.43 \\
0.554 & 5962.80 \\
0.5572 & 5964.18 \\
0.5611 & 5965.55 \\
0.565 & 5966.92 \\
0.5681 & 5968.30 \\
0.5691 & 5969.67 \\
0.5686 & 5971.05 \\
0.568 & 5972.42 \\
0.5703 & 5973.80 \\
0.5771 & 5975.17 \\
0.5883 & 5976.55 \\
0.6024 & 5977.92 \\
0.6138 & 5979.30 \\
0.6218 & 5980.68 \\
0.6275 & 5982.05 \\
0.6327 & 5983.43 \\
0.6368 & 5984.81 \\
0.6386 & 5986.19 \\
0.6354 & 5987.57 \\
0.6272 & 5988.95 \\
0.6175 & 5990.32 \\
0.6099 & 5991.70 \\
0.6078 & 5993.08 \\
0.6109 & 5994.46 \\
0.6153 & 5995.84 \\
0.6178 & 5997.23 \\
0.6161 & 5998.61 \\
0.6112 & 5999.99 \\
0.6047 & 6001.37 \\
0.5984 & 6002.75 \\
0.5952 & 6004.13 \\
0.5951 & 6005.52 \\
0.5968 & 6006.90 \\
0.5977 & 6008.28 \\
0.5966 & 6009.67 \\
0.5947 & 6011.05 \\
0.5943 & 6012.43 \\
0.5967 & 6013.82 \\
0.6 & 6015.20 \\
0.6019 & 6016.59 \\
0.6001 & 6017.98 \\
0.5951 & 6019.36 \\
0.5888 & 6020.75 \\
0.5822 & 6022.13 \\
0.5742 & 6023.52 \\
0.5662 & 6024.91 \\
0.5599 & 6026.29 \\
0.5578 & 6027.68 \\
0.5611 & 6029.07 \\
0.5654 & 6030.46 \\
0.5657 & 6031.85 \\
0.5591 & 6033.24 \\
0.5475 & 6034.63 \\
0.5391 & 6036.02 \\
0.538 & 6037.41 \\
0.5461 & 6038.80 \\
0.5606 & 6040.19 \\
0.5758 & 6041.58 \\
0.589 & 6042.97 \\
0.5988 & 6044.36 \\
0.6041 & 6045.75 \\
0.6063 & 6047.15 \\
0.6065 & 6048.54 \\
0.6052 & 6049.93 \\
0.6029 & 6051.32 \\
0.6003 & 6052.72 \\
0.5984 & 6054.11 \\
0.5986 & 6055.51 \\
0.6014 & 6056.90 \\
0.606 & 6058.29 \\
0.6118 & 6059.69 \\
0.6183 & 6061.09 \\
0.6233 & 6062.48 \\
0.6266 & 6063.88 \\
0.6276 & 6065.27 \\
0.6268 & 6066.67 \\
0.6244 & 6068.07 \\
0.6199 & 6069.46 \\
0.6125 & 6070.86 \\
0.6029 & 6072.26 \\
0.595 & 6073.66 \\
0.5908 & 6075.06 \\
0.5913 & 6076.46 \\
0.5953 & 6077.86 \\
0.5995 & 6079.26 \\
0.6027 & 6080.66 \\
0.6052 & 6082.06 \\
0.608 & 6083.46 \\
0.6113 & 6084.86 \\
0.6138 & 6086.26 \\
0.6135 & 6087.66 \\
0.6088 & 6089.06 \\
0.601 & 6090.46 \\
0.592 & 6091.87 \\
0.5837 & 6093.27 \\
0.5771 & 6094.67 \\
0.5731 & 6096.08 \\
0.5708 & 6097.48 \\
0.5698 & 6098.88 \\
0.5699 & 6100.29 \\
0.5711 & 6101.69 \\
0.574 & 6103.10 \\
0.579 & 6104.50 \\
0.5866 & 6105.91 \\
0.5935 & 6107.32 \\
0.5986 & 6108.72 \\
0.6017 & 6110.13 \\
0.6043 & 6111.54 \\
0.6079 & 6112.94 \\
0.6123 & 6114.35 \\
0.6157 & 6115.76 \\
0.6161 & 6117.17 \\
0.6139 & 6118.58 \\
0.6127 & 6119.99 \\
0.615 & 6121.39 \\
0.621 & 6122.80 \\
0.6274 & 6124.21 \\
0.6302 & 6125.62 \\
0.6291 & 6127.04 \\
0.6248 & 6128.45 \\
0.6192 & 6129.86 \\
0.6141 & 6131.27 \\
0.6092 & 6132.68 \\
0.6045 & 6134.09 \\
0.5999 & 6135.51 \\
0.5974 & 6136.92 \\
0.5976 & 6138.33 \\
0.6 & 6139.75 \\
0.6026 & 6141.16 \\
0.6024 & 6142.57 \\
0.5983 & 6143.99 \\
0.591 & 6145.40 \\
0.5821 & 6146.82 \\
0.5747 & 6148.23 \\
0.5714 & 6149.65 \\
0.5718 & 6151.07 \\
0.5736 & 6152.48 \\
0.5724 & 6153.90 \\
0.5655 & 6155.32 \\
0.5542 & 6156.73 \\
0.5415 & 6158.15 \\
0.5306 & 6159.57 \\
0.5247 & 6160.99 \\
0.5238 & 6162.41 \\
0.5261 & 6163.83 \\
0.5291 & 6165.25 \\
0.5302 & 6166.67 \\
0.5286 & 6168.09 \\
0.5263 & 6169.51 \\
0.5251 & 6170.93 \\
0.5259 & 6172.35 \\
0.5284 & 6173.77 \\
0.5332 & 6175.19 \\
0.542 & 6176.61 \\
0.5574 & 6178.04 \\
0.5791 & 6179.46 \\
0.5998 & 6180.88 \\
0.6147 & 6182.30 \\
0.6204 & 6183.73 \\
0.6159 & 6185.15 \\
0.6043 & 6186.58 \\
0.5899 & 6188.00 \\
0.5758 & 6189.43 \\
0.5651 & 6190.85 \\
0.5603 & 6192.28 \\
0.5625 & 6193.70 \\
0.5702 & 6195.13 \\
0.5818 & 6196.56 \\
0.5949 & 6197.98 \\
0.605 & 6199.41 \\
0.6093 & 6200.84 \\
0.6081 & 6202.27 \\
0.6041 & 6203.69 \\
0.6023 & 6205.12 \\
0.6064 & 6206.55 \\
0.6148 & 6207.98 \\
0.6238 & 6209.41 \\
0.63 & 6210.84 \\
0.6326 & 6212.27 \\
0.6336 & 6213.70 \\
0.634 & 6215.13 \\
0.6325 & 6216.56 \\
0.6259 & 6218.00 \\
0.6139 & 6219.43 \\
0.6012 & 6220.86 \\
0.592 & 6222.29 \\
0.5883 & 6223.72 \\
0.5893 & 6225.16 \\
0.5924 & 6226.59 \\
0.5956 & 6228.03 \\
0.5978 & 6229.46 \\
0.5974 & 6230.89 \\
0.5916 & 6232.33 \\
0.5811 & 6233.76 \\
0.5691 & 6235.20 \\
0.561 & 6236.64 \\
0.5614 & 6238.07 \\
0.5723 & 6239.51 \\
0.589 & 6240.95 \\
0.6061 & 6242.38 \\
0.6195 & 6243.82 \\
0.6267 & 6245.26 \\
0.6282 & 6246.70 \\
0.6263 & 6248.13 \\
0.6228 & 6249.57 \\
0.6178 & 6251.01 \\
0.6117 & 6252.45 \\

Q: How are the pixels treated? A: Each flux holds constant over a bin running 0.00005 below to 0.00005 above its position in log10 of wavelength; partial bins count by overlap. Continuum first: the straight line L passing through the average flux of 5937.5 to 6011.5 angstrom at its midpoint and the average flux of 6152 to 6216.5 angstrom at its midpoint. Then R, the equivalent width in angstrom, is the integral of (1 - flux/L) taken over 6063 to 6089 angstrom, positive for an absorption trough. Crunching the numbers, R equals -1.4 angstrom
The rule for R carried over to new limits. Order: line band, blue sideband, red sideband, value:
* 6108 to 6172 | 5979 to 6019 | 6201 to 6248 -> 2.3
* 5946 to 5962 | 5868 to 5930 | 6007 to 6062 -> 0.8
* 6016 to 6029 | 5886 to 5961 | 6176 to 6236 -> -0.4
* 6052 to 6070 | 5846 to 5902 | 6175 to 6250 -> -0.8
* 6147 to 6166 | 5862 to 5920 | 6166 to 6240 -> 1.0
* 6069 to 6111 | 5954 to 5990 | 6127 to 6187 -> -1.2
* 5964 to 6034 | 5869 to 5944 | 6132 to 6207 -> -4.0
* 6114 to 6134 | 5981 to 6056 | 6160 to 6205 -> -1.4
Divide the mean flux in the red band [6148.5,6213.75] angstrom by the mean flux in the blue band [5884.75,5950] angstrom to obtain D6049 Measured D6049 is 1.05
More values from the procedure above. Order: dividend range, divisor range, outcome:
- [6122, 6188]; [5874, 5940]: 1.05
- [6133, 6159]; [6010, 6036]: 1.01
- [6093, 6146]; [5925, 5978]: 1.08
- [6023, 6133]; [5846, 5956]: 1.06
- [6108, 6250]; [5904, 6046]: 1.03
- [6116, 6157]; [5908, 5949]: 1.07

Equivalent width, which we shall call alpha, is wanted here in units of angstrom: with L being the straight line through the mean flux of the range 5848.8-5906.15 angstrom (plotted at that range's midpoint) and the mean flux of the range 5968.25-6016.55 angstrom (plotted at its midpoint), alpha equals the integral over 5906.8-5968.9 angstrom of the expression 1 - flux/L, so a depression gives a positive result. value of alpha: 3.4 angstrom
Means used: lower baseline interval 0.568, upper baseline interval 0.604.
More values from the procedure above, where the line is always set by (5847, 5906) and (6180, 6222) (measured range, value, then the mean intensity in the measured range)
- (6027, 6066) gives 0.1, 0.587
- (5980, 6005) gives -1.5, 0.618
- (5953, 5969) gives 0.8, 0.551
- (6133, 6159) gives 0.7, 0.583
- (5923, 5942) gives 0.5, 0.561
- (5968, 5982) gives -0.2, 0.588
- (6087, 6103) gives 0.2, 0.584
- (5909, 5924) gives 0.3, 0.563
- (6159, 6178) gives 2.3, 0.53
